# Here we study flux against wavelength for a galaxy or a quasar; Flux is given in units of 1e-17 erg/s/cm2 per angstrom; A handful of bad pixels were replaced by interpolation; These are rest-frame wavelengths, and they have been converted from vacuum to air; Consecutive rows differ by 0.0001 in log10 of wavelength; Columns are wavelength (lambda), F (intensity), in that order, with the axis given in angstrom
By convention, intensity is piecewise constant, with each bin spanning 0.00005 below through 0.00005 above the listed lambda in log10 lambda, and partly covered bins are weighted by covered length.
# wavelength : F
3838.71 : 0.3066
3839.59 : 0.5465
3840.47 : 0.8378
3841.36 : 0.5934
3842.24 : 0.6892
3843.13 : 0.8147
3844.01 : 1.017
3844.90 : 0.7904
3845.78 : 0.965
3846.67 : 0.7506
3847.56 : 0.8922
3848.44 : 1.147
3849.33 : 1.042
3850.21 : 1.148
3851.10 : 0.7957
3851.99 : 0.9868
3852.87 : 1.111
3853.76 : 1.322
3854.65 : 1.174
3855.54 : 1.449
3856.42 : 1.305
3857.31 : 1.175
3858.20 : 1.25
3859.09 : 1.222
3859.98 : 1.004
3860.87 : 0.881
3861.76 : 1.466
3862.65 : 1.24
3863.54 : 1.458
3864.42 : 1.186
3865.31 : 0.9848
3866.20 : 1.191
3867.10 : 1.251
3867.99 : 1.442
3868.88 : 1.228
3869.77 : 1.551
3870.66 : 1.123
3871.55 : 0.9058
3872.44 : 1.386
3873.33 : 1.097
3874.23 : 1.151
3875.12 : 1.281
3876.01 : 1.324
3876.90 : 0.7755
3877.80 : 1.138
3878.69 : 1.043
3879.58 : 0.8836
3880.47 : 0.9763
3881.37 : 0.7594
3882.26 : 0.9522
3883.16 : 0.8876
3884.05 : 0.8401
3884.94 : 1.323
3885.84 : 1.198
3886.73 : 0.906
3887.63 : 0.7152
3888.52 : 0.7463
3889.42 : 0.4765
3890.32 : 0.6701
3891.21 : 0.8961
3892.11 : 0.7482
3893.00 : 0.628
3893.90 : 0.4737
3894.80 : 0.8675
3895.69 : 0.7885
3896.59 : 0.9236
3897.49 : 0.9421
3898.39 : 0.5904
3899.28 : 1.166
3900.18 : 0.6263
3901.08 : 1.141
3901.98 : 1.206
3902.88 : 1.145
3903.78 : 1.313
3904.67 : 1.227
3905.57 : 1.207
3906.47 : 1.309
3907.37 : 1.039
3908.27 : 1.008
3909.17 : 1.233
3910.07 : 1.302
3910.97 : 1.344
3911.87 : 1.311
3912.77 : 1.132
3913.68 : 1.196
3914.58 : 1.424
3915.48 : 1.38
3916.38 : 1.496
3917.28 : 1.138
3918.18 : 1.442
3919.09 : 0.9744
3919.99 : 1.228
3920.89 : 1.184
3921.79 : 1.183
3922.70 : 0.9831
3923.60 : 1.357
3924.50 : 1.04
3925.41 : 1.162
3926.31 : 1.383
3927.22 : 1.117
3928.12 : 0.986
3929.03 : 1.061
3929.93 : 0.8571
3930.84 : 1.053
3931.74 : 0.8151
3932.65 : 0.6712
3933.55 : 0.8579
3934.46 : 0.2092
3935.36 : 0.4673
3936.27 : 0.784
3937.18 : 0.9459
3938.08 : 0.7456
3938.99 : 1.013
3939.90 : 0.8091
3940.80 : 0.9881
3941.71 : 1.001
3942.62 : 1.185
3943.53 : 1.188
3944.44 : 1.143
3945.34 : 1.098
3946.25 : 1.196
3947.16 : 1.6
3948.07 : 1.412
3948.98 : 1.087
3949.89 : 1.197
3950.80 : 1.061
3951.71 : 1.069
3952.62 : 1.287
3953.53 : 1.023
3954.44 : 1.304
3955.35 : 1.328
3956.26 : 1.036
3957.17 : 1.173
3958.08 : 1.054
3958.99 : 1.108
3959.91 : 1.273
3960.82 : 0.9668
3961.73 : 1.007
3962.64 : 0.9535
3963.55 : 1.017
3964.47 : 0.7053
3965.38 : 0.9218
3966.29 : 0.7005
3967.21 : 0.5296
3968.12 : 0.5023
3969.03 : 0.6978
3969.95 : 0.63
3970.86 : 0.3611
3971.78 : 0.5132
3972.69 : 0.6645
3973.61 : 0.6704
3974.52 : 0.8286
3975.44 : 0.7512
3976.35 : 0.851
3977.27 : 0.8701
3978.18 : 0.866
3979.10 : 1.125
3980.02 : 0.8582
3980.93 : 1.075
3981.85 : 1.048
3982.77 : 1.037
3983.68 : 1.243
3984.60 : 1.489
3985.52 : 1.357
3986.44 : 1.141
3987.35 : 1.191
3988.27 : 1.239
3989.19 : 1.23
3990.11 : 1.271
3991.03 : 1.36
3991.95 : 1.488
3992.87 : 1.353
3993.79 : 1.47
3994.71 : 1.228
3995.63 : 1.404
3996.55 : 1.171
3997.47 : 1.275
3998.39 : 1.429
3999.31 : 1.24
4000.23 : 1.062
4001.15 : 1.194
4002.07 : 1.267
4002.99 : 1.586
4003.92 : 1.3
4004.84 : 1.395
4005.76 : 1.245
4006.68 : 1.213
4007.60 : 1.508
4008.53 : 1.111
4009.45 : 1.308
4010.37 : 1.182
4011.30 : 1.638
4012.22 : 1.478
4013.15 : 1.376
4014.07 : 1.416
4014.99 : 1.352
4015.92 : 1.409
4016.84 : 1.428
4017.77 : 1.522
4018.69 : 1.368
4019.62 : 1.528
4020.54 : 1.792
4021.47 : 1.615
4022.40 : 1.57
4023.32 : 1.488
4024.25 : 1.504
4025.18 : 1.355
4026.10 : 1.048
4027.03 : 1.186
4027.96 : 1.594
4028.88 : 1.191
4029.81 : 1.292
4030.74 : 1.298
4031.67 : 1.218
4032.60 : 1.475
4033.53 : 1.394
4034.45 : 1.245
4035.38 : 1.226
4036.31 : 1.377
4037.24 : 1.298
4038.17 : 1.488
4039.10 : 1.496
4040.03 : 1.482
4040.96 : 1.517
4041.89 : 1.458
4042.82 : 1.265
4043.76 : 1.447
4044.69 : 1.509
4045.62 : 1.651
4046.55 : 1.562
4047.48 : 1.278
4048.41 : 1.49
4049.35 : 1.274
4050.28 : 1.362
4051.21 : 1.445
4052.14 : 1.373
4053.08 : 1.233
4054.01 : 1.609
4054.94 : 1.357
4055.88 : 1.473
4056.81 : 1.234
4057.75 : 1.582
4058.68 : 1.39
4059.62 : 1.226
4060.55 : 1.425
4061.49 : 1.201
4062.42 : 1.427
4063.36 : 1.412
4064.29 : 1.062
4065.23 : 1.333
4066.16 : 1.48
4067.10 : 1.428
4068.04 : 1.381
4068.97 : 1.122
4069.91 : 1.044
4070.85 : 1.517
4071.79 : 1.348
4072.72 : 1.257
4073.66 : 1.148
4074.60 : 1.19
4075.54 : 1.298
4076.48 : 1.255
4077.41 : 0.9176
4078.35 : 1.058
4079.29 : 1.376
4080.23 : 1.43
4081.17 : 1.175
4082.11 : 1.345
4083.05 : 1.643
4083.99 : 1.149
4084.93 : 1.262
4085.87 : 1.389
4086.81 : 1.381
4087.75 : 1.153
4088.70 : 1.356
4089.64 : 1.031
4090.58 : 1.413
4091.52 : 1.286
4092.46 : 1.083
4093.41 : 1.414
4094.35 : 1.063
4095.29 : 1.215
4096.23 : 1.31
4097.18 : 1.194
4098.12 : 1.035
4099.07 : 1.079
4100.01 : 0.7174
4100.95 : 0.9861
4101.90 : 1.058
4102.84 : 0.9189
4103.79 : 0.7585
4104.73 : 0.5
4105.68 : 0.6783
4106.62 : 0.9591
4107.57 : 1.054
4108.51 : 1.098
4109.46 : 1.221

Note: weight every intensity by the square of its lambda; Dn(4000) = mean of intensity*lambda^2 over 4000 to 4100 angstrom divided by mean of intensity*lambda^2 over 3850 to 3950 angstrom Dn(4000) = 1.3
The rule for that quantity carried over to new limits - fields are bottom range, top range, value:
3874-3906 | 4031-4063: 1.60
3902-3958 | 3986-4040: 1.27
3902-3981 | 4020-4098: 1.38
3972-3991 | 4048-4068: 1.37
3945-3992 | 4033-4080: 1.38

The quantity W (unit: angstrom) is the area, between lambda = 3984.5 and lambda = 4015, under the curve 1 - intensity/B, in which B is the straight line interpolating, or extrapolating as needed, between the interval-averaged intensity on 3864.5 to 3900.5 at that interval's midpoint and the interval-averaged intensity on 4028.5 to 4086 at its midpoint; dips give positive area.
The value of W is -2.5 angstrom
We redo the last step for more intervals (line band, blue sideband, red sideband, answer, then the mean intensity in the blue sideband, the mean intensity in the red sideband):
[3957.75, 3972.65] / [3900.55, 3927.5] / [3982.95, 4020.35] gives 5.6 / 1.22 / 1.34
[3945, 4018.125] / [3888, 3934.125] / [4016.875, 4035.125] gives 7.5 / 1.05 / 1.4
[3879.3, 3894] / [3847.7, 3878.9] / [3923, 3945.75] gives 3.6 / 1.18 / 0.958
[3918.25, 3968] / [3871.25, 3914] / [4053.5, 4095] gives 2.6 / 1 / 1.3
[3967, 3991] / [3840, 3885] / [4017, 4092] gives 6.0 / 1.08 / 1.36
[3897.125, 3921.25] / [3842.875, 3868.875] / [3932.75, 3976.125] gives -3.7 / 1.12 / 0.935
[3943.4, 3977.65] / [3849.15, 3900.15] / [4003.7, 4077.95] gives 6.8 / 1.04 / 1.37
